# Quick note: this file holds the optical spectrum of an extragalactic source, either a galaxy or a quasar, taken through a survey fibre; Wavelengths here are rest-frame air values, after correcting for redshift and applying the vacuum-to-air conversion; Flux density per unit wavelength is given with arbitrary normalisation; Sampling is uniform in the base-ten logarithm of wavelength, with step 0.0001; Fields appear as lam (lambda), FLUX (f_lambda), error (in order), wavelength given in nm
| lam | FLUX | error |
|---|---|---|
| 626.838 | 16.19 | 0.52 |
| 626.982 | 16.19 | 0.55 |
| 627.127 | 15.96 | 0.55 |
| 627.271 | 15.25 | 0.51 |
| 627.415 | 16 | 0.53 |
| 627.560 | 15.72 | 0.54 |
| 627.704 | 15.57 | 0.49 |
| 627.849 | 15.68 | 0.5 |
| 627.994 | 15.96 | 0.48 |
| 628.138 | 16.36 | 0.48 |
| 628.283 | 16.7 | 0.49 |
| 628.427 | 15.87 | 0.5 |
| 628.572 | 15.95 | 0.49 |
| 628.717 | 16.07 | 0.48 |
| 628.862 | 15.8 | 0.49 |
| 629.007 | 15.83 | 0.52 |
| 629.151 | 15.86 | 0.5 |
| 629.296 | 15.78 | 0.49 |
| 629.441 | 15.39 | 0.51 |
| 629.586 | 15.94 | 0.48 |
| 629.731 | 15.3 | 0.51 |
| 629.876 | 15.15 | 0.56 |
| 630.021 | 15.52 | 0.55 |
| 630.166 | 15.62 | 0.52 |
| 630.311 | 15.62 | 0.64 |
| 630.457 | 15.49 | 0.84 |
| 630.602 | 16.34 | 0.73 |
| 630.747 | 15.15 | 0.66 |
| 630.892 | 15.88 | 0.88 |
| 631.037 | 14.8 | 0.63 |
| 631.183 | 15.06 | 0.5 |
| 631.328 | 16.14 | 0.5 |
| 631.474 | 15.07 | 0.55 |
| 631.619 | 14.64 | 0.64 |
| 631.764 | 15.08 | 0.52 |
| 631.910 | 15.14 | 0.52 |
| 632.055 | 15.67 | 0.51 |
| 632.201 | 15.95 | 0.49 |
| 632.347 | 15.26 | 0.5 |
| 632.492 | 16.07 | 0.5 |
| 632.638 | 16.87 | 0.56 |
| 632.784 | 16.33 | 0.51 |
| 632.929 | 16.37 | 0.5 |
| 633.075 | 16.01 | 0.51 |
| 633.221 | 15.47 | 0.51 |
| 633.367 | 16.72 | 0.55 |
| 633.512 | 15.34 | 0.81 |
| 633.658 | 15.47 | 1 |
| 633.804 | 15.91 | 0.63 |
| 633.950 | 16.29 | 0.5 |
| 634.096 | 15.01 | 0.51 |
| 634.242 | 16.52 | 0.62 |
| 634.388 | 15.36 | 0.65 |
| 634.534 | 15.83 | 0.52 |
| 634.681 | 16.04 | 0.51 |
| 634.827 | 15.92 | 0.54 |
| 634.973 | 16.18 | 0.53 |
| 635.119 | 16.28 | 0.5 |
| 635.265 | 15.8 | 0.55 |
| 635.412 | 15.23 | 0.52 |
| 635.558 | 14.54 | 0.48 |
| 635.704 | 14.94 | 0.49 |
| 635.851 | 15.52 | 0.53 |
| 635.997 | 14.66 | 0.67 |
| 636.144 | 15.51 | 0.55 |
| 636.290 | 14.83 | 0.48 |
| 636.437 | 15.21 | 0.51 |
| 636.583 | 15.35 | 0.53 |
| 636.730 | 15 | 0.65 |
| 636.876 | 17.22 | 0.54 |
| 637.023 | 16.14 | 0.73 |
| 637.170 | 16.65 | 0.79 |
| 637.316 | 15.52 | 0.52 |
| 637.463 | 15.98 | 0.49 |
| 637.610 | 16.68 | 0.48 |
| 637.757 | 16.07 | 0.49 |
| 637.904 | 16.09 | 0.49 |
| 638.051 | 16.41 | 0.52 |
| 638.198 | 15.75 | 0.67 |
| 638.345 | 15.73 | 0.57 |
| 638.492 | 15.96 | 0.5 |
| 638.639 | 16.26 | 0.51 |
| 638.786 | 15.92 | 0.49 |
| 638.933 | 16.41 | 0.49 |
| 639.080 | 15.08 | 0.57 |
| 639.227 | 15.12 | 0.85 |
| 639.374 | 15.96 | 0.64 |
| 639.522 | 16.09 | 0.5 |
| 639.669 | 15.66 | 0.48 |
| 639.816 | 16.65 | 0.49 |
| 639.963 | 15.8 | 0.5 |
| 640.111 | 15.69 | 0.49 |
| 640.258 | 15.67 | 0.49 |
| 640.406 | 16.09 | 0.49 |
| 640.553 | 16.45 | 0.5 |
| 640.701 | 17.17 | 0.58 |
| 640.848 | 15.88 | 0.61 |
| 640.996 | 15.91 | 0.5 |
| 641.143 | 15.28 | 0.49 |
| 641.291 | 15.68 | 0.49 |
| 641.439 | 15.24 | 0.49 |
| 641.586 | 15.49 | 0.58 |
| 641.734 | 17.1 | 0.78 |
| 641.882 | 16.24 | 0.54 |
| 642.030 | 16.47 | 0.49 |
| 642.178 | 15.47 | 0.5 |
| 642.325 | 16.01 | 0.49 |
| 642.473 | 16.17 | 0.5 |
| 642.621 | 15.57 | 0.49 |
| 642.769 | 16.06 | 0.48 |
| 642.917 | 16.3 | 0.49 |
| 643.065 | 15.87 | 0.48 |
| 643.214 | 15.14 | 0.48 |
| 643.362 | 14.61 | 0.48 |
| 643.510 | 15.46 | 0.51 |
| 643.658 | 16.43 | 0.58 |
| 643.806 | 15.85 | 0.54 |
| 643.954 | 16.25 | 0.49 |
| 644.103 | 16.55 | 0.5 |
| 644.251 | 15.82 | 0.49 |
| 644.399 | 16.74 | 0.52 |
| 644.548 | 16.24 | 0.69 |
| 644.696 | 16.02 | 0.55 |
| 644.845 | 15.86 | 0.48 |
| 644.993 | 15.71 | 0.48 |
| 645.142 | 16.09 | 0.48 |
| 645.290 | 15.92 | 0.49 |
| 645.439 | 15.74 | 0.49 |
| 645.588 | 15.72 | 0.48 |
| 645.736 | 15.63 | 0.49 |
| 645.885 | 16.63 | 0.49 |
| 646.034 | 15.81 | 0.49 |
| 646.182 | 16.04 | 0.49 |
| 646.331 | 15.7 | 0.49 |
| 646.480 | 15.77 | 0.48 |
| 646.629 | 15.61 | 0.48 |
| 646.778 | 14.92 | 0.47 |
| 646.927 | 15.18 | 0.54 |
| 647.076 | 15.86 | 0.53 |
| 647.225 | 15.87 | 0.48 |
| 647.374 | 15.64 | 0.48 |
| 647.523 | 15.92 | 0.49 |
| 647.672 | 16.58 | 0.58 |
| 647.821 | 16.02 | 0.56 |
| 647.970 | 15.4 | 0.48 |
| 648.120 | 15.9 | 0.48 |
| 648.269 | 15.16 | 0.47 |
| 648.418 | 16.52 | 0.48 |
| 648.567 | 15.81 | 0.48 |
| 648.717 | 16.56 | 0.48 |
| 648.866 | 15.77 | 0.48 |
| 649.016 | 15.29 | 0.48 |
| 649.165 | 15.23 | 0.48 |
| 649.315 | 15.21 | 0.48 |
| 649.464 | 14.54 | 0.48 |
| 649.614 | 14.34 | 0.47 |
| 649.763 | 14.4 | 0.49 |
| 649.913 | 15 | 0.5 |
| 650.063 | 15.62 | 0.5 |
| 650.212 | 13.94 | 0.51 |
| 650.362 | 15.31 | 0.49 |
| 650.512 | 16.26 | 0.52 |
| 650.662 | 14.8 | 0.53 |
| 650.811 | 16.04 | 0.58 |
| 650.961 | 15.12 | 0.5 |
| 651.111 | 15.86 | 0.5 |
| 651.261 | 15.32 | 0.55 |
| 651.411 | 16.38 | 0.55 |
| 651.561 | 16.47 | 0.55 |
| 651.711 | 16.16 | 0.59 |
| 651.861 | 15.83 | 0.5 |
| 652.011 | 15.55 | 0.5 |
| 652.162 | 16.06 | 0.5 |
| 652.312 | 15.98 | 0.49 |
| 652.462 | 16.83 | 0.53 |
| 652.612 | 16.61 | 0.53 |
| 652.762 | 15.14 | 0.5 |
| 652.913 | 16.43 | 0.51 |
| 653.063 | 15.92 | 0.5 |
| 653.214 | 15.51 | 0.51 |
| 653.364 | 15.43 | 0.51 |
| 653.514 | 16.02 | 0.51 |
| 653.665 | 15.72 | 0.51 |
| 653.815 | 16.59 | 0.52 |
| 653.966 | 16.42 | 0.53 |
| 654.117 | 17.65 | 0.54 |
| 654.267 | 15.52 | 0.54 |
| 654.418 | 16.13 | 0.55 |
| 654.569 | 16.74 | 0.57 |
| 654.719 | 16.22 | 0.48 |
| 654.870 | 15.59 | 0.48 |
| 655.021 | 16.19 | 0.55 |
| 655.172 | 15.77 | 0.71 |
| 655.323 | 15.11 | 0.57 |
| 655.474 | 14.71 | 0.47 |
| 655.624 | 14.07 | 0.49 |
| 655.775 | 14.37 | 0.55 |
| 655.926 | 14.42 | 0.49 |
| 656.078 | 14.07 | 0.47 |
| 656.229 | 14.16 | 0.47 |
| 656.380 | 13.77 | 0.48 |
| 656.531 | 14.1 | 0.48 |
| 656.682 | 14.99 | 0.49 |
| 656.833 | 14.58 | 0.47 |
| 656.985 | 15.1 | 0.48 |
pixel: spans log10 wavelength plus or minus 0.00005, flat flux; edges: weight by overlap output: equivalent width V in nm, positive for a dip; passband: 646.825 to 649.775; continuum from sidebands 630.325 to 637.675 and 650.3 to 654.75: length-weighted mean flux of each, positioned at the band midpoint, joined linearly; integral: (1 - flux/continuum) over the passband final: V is 0.07 nm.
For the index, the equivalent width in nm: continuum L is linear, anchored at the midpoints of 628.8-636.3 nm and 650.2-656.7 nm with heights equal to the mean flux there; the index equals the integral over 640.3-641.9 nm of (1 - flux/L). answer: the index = -0.04 nm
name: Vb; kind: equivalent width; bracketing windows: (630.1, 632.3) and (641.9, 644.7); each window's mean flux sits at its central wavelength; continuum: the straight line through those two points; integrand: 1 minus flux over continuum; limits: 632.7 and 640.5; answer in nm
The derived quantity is -0.08 nm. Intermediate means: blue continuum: 15.4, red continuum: 16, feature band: 15.8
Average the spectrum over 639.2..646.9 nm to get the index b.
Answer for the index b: 15.9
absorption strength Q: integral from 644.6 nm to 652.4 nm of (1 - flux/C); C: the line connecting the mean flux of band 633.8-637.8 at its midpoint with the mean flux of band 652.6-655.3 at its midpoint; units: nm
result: 0.143 nm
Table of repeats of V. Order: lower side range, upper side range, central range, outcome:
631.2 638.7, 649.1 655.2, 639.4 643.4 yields -0.044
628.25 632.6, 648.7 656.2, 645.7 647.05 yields -0.010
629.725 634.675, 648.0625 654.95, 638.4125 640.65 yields -0.033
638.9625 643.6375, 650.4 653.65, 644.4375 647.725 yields 0.006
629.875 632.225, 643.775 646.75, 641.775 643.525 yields 0.006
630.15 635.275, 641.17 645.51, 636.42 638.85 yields -0.029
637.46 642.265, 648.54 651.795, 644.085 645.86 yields -0.034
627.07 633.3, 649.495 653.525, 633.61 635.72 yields -0.002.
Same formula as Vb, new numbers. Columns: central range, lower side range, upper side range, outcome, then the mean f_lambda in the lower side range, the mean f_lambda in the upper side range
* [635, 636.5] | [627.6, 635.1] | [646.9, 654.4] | 0.04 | 15.8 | 15.7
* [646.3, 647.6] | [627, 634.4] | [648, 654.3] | 0.01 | 15.7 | 15.7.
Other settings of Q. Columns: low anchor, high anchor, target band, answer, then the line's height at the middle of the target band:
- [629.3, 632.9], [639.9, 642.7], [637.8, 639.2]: -0.006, 15.9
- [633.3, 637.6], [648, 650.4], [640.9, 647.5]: -0.179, 15.4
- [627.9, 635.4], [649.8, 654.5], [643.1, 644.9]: -0.011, 15.8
